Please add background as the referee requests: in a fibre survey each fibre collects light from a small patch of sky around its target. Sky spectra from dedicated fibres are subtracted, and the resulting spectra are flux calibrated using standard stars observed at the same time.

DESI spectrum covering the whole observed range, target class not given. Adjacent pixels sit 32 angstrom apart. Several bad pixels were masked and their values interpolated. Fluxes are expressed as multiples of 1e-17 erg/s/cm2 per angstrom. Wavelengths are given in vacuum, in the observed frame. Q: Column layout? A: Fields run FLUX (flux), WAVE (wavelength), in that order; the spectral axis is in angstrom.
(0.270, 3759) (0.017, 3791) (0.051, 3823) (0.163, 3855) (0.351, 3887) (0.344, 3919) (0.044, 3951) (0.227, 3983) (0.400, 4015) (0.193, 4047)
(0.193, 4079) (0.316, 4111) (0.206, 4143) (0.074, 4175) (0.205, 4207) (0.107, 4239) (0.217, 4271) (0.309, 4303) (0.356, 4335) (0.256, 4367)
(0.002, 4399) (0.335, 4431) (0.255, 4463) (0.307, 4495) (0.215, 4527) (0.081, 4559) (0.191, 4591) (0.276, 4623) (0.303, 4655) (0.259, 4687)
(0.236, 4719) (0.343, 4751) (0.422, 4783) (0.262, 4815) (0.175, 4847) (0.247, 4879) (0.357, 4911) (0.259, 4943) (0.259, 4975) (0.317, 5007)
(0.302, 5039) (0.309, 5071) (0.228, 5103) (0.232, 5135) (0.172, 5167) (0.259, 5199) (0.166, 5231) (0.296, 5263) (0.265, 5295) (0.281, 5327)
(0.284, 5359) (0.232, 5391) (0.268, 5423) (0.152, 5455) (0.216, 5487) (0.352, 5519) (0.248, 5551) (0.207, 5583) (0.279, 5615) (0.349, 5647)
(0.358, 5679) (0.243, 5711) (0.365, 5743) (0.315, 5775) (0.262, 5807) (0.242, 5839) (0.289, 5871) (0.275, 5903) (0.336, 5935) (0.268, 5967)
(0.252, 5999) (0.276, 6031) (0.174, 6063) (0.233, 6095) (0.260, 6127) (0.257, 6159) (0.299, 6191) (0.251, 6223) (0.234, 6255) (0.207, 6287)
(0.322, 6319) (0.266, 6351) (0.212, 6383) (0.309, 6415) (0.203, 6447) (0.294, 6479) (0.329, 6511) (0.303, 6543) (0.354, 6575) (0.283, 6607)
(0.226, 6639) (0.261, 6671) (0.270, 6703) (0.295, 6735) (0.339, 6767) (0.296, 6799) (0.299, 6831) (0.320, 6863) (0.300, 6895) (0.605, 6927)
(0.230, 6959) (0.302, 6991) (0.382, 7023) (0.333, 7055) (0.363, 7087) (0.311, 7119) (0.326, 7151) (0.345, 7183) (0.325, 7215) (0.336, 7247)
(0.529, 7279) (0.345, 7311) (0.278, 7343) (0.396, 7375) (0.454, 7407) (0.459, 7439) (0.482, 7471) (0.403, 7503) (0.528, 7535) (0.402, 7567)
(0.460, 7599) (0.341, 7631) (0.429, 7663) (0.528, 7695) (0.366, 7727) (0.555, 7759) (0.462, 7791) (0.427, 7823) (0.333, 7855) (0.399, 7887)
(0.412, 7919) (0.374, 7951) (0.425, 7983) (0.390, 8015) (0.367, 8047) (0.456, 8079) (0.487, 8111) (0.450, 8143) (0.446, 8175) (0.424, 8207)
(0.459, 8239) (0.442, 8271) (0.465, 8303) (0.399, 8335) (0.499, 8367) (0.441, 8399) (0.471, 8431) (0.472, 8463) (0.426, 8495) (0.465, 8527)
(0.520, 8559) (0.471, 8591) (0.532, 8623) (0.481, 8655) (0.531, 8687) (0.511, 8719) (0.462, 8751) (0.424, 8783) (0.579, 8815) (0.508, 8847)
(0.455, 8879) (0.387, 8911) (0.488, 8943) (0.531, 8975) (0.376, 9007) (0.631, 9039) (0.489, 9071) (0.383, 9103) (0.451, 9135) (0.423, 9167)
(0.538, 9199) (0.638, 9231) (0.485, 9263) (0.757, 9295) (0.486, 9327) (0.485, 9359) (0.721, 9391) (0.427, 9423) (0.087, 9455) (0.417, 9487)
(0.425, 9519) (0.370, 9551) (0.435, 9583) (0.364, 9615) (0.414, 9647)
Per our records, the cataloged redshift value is 0.86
